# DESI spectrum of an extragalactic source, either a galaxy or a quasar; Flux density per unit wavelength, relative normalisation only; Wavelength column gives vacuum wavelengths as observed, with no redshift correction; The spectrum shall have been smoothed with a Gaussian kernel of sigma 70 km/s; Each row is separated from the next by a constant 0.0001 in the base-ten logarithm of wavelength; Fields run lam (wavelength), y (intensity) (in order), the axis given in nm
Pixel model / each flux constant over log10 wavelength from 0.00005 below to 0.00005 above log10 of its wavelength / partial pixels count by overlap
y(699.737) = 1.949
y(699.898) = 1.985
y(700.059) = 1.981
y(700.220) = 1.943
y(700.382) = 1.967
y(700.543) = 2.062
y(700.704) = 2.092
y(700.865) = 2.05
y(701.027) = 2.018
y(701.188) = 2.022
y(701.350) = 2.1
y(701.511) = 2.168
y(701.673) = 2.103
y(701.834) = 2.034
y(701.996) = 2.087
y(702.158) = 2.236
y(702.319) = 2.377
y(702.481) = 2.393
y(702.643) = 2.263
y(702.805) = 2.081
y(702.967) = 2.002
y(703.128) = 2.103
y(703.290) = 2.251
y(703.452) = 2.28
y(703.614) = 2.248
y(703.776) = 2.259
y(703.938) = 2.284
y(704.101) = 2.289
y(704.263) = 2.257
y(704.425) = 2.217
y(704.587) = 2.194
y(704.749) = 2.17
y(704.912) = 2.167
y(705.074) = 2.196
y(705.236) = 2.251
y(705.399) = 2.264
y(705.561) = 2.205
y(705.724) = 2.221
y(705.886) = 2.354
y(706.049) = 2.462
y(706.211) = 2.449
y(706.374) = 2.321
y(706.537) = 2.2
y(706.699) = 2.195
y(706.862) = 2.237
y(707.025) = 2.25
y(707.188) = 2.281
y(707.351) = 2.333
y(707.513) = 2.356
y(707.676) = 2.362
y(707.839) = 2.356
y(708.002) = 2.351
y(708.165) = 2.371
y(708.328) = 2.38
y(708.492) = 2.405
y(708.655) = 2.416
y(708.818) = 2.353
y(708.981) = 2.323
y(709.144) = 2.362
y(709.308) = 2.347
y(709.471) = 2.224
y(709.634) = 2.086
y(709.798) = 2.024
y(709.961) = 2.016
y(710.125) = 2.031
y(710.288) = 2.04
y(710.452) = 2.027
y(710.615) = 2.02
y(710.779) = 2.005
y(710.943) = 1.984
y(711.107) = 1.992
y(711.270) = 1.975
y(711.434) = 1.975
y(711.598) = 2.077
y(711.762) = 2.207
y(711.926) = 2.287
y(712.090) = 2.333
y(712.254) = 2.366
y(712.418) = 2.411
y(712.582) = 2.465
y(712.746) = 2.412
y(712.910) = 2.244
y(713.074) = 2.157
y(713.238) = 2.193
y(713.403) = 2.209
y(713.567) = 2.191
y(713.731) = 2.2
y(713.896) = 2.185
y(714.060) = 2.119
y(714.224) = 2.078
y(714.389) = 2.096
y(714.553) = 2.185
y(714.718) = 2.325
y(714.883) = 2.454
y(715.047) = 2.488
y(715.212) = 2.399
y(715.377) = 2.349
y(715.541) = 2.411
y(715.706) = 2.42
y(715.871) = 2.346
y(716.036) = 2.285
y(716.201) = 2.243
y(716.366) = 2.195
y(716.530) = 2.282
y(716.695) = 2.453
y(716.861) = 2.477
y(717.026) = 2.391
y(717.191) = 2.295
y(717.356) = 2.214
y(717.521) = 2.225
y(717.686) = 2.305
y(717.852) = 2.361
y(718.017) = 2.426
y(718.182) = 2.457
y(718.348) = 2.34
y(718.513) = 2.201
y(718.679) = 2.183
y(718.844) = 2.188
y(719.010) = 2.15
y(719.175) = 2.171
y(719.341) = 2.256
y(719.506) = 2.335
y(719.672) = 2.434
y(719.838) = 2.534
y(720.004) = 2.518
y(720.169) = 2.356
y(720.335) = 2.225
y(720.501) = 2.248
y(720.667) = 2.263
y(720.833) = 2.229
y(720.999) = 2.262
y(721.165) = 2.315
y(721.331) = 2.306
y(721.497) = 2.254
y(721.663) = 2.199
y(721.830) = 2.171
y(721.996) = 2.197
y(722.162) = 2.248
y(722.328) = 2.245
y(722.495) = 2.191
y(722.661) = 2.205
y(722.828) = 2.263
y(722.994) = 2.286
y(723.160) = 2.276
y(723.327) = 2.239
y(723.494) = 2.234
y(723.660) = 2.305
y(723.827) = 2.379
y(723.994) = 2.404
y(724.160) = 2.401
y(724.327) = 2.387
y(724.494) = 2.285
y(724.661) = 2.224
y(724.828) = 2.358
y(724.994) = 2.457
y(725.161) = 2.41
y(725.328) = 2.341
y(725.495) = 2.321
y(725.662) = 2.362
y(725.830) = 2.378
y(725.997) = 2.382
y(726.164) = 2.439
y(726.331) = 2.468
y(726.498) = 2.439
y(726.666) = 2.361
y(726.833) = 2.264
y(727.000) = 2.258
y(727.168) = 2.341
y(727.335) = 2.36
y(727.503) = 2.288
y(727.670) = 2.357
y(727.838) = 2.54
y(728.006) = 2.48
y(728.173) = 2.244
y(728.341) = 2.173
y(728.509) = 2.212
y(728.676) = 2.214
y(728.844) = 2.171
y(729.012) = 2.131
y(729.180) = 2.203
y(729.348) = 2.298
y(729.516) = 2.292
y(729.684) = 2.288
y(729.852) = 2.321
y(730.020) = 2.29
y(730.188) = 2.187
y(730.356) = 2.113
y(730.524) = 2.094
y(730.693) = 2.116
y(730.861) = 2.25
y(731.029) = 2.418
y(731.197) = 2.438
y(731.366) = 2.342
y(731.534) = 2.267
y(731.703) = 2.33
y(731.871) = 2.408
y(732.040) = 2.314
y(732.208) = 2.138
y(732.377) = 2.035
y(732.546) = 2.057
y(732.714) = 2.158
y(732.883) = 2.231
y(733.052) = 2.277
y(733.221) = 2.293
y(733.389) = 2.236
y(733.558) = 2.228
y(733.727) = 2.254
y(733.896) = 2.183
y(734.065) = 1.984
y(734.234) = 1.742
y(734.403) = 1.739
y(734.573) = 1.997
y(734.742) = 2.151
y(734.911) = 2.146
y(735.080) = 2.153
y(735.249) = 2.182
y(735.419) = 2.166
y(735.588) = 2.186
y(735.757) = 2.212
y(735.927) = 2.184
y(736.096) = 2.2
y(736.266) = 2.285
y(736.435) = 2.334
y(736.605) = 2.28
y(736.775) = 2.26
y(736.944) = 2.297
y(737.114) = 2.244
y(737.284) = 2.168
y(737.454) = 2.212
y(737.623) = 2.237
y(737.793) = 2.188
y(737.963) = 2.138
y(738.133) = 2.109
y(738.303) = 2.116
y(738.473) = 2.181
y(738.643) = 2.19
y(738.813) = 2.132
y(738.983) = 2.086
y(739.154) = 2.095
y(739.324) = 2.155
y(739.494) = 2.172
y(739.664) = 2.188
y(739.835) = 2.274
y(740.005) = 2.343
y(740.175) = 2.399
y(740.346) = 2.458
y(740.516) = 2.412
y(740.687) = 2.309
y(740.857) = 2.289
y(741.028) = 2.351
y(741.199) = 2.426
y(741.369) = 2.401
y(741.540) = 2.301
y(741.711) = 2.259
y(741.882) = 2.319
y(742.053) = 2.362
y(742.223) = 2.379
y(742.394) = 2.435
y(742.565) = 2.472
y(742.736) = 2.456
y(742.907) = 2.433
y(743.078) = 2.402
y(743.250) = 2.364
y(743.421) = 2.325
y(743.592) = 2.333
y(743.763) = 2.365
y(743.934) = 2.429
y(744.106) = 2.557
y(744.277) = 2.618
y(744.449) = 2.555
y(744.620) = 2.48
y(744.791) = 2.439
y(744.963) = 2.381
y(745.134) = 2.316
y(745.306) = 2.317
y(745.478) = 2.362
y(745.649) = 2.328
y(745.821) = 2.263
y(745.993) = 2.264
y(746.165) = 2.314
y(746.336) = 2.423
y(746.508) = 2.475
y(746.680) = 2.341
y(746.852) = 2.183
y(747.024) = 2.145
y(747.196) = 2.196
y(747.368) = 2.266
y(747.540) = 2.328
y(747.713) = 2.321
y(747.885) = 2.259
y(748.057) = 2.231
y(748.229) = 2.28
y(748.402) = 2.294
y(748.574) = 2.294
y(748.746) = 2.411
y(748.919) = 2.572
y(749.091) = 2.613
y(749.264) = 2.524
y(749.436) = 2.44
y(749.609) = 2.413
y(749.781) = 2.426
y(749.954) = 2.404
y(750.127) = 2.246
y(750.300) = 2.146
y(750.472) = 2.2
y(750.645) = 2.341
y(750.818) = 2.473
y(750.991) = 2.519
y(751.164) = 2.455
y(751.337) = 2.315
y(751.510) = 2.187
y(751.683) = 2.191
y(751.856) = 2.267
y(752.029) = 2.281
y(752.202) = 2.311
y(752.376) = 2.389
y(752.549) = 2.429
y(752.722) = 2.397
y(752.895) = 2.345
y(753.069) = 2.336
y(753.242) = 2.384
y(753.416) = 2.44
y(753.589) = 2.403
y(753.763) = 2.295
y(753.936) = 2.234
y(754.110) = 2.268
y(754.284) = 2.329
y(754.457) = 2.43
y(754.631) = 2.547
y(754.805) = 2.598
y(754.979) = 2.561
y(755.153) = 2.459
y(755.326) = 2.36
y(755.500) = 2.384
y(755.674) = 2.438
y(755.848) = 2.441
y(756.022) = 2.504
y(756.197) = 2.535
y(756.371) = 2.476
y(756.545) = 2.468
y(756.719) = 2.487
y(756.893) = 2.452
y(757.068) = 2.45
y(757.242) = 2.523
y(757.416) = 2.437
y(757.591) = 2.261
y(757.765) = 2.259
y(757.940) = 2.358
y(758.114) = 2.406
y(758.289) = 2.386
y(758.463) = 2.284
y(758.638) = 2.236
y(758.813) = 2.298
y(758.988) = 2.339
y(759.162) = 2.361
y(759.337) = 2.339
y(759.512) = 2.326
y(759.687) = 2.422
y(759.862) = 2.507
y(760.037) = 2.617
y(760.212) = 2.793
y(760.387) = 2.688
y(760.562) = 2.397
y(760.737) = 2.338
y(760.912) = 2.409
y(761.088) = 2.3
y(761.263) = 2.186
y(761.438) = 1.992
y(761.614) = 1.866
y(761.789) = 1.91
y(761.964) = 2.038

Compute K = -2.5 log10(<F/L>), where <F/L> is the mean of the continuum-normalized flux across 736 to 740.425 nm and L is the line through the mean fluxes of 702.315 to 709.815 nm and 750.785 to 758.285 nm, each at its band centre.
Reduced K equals 0.06 mag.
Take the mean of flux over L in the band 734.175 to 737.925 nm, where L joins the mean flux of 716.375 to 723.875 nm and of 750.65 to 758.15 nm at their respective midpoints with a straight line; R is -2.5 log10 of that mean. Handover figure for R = 0.08 mag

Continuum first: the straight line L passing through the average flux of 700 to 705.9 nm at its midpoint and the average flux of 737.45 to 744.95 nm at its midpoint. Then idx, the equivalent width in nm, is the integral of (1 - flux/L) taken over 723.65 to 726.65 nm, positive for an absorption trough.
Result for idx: -0.157 nm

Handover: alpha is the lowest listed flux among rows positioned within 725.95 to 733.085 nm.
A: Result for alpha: 2.035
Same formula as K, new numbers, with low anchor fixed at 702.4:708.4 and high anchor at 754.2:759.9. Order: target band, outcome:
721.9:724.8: 0.017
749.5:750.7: 0.037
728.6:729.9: 0.046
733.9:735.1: 0.179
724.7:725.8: -0.021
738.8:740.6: 0.053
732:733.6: 0.072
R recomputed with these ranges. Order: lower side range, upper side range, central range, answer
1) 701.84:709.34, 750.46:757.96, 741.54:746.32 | -0.01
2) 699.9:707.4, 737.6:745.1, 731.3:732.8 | 0.03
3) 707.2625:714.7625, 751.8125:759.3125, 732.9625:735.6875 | 0.09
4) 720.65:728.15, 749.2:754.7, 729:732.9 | 0.04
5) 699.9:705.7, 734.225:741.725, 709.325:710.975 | 0.06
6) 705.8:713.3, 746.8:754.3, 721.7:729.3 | -0.01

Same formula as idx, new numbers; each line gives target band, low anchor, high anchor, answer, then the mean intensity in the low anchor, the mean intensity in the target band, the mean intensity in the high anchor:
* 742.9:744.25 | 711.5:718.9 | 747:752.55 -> -0.045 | 2.29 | 2.41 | 2.34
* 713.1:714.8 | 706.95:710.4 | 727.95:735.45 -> 0.056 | 2.27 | 2.18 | 2.2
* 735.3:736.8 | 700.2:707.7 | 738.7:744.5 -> 0.061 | 2.21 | 2.23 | 2.35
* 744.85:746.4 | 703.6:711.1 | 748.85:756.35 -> 0.025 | 2.24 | 2.33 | 2.39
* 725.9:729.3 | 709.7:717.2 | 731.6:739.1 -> -0.194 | 2.22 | 2.32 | 2.17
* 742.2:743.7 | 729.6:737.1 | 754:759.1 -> -0.074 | 2.2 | 2.4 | 2.41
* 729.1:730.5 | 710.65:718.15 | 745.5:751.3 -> 0.034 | 2.26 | 2.24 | 2.35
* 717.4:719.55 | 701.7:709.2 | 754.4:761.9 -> 0.023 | 2.27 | 2.28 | 2.39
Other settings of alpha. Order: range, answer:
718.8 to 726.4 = 2.15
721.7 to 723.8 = 2.171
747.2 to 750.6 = 2.146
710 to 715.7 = 1.975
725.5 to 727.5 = 2.258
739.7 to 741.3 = 2.274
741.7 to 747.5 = 2.145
